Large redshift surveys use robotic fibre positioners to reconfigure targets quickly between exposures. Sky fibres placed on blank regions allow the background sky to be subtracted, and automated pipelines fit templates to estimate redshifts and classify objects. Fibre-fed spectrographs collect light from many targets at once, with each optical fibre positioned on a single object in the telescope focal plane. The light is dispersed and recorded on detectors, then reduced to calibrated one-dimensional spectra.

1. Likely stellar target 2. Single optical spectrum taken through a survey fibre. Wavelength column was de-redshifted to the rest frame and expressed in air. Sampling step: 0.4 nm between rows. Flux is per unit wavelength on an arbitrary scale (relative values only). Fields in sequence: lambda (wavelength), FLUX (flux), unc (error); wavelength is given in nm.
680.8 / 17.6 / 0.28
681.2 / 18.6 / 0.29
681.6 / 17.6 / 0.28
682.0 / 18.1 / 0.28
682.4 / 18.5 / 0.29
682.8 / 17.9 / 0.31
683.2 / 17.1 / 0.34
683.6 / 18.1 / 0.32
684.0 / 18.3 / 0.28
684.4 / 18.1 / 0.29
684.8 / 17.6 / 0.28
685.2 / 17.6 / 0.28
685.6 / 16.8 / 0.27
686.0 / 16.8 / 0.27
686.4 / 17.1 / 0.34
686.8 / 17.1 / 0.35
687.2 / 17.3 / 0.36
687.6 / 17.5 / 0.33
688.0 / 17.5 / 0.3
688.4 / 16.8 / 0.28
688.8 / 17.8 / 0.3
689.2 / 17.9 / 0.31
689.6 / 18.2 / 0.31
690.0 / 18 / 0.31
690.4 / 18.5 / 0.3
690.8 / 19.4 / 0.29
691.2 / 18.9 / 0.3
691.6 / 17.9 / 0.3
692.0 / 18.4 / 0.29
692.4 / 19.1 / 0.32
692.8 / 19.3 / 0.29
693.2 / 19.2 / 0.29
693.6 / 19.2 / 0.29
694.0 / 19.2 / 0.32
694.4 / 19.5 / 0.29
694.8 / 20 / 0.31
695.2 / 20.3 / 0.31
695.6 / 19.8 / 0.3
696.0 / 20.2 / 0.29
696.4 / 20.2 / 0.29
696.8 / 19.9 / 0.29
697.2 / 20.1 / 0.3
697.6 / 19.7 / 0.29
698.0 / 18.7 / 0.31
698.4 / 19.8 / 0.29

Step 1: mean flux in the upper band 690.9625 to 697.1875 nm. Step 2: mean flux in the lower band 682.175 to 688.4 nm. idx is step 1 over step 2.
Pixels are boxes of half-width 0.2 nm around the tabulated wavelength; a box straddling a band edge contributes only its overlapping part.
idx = 1.11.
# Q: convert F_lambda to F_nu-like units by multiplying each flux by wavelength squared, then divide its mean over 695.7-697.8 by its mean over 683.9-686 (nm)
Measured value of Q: 1.18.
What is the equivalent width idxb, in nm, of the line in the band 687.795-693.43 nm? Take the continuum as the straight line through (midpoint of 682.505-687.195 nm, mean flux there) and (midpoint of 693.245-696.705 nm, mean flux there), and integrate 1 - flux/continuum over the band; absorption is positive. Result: 0.14 nm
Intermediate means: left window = 17.5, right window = 19.8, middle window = 18.4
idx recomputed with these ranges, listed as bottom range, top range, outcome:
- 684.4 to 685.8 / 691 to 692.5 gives 1.06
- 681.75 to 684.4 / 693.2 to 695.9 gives 1.09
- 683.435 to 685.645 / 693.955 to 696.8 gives 1.12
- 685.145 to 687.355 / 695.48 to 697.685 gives 1.17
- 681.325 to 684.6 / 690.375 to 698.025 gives 1.08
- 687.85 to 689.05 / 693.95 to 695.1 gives 1.13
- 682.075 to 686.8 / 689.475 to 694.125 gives 1.07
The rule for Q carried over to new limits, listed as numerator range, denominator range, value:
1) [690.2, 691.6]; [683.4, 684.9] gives 1.06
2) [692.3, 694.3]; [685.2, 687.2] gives 1.15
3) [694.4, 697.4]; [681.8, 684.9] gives 1.16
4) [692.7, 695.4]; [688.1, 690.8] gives 1.10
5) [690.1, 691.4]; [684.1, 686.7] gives 1.10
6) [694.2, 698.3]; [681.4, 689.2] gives 1.17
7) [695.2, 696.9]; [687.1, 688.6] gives 1.19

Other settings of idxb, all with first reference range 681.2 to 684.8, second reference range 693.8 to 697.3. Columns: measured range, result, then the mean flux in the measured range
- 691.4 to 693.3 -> 0.06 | 18.8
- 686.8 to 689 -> 0.16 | 17.4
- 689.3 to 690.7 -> 0.06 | 18.3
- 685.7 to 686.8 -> 0.09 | 17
